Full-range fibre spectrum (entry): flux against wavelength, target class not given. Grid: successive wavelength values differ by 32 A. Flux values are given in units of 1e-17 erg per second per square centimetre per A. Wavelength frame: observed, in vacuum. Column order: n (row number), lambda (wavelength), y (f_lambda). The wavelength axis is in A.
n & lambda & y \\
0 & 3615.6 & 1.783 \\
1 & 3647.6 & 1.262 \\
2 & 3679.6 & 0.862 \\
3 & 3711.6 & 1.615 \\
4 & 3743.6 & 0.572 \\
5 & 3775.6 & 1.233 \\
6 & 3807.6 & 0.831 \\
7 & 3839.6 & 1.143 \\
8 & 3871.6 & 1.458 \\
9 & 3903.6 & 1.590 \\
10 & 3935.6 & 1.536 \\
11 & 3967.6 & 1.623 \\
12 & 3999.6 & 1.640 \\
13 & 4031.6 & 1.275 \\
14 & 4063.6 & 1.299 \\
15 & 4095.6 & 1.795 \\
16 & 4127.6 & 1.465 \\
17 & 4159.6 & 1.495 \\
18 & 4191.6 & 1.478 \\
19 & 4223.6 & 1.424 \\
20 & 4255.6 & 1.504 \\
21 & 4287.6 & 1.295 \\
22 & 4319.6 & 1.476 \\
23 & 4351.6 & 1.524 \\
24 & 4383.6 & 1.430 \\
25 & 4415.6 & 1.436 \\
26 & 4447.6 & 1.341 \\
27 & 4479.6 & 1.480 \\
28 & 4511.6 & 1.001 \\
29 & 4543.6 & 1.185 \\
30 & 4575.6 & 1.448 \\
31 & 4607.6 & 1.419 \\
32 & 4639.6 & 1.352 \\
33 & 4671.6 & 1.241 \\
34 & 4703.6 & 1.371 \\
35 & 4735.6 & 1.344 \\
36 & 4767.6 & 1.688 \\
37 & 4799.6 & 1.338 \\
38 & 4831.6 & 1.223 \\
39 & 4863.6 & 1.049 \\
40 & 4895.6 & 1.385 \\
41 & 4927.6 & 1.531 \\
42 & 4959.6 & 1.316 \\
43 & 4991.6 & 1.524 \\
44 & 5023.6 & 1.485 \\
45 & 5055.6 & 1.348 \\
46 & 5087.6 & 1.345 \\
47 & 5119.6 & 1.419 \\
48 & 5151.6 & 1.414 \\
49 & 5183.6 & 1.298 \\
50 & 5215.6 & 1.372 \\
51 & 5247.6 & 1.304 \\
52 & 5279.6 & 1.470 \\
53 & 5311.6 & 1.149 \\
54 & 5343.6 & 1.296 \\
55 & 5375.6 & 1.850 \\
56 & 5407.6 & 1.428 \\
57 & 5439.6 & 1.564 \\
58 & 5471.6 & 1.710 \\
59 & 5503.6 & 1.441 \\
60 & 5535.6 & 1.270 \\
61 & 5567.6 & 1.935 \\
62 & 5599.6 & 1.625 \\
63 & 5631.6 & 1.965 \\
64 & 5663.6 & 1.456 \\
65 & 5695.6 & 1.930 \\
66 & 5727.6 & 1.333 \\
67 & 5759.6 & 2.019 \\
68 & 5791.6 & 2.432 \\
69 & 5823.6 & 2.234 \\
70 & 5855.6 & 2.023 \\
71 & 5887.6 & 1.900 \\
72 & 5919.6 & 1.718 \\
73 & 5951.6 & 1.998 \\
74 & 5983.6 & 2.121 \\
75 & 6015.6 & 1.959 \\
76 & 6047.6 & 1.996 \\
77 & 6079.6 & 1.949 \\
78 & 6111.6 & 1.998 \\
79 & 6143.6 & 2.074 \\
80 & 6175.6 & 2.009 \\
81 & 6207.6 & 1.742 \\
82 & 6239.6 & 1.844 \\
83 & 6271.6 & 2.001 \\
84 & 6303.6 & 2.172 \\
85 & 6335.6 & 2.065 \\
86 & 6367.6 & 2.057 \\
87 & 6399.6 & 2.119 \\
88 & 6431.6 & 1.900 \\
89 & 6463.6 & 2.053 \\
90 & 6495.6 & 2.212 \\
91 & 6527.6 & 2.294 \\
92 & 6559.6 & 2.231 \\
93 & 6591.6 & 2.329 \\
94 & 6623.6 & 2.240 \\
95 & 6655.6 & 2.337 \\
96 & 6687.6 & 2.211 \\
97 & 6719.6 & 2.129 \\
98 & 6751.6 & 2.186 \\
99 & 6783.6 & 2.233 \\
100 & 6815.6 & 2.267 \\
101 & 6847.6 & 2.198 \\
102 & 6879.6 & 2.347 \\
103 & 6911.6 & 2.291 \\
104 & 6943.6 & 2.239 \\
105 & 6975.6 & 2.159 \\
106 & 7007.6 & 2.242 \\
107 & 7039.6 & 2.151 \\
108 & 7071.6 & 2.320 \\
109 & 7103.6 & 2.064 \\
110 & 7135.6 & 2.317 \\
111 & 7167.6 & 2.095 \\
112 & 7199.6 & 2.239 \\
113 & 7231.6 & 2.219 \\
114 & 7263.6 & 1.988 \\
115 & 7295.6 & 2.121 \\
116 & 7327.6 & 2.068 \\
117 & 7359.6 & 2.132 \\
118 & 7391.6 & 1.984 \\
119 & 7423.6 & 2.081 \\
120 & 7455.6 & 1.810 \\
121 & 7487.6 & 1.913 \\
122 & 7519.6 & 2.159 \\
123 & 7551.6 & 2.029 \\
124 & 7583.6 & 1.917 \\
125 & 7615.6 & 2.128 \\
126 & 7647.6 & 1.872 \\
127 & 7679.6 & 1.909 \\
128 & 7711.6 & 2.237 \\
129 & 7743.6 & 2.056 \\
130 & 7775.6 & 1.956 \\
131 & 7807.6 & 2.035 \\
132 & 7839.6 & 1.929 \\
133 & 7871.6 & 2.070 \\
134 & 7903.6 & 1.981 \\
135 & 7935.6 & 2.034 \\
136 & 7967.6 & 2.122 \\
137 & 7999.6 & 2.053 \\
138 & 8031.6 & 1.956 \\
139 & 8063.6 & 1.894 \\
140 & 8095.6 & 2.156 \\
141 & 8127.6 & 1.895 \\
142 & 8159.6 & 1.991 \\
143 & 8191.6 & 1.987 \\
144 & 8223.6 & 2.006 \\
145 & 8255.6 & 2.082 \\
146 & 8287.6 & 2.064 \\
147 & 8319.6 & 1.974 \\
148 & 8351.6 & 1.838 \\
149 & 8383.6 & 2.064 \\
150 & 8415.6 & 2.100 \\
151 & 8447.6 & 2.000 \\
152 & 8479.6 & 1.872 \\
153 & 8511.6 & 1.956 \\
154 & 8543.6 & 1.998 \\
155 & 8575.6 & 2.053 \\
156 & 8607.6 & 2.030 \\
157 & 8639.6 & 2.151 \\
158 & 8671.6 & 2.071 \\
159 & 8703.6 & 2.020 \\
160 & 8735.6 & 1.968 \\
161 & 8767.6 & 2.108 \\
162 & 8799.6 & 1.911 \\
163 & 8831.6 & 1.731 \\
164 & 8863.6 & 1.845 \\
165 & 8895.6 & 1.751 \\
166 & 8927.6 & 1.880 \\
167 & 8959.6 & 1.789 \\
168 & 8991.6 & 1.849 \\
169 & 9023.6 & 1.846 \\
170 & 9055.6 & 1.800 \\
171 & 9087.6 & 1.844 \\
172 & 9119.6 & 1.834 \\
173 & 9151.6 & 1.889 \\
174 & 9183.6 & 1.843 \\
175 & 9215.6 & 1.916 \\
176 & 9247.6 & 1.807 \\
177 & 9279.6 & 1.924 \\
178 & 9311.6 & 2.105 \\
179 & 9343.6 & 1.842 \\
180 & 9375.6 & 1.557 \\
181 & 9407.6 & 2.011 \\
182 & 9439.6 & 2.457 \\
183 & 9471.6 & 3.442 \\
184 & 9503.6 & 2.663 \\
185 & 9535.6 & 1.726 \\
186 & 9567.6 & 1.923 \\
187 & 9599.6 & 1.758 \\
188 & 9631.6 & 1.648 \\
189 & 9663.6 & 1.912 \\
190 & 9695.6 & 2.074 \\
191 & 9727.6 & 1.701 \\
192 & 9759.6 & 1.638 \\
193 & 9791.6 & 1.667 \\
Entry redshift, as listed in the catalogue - 0.441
